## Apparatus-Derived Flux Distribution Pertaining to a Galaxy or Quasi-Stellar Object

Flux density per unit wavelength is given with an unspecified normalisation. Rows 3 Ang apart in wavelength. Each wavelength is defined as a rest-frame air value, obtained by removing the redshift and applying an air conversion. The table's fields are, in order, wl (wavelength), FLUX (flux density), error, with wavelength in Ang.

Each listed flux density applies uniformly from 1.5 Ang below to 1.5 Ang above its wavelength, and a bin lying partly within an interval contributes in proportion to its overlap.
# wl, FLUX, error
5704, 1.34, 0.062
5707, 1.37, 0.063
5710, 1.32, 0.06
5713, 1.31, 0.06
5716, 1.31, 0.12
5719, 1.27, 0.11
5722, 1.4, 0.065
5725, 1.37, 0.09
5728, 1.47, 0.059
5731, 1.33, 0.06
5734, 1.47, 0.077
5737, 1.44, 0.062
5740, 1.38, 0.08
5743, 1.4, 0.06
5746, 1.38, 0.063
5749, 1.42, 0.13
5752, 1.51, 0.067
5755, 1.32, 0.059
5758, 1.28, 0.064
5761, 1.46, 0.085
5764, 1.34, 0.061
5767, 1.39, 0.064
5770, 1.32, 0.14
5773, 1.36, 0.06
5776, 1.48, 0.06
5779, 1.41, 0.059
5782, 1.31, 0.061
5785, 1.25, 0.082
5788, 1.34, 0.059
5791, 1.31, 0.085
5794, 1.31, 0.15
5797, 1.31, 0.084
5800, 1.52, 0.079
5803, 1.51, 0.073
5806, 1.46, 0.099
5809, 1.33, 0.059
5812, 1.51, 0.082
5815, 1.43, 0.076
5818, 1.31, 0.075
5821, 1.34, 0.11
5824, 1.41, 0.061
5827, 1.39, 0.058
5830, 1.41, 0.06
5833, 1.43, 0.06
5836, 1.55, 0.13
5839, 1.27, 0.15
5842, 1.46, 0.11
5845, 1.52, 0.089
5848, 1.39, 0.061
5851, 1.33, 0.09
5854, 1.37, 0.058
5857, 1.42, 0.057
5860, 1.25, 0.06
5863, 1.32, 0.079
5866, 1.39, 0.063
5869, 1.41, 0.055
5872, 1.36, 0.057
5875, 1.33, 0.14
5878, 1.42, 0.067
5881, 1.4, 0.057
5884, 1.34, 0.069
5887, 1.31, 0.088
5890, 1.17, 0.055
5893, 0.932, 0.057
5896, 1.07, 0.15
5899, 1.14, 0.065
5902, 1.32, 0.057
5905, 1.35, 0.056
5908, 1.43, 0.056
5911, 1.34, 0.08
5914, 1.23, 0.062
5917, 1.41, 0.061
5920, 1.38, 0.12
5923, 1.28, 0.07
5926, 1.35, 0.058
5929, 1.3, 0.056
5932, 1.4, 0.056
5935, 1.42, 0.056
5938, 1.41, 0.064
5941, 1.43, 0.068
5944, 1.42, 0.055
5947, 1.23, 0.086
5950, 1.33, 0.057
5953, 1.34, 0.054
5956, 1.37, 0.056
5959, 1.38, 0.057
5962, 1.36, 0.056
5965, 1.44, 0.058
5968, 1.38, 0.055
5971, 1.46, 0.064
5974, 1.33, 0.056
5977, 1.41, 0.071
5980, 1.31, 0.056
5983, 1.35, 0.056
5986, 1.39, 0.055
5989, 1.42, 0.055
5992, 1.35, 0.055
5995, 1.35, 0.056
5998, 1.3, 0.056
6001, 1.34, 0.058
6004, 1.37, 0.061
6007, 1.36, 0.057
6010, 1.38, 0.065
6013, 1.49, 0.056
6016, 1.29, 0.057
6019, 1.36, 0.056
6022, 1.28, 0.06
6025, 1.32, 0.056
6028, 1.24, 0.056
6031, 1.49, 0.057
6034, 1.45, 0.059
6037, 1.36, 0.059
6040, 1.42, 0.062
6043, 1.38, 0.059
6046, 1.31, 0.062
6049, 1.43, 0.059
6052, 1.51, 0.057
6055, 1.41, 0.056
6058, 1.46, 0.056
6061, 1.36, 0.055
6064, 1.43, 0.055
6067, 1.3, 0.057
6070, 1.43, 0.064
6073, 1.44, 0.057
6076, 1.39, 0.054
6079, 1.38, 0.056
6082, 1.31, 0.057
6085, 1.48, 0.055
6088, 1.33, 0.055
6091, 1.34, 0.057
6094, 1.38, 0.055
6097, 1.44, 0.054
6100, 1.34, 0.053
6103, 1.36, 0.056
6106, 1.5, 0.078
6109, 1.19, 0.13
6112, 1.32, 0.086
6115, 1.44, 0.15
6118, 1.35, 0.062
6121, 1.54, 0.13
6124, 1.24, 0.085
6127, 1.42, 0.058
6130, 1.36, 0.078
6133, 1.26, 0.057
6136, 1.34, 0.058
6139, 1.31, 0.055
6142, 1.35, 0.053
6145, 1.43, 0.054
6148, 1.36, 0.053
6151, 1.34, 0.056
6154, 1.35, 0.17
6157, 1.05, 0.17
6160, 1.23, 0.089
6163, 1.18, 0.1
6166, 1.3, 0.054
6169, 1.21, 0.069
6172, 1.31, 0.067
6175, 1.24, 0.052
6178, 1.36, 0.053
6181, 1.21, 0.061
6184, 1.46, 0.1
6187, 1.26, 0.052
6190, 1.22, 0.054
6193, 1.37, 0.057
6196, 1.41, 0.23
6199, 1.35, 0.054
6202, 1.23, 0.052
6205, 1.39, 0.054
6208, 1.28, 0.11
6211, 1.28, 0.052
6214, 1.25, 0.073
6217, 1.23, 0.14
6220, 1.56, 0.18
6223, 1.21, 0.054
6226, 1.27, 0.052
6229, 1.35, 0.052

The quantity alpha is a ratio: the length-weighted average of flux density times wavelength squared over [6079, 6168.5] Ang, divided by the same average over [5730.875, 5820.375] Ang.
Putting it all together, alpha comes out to 1.1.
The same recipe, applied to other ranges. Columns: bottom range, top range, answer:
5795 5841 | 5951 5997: 1.03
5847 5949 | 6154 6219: 1.06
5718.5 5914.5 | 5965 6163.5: 1.09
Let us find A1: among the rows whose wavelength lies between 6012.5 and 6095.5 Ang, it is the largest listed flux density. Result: 1.51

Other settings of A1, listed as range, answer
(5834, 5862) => 1.55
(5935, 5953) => 1.43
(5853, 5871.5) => 1.42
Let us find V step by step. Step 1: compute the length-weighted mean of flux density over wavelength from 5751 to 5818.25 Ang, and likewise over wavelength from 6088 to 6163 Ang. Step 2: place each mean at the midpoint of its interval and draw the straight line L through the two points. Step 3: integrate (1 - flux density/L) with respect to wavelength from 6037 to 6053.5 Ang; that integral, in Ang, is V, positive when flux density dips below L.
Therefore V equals -0.68 Ang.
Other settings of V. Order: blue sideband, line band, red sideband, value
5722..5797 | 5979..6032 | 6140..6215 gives -0.97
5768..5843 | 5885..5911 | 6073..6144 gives 2.95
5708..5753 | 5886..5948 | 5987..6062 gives 3.51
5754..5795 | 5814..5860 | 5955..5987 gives -1.27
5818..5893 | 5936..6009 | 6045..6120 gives 0.40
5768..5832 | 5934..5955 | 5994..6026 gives -0.12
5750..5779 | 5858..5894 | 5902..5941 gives 1.53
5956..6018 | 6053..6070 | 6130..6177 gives -0.82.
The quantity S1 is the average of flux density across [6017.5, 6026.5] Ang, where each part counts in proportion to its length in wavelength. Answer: 1.32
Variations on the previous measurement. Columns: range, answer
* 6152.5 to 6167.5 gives 1.22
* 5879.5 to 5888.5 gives 1.35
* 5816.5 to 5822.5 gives 1.33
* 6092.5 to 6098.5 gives 1.41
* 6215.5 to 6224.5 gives 1.33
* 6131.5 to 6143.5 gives 1.32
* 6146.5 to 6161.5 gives 1.27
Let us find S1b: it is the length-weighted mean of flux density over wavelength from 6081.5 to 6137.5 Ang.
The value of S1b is 1.37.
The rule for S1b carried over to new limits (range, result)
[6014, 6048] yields 1.36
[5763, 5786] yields 1.36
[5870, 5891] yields 1.34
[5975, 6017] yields 1.37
